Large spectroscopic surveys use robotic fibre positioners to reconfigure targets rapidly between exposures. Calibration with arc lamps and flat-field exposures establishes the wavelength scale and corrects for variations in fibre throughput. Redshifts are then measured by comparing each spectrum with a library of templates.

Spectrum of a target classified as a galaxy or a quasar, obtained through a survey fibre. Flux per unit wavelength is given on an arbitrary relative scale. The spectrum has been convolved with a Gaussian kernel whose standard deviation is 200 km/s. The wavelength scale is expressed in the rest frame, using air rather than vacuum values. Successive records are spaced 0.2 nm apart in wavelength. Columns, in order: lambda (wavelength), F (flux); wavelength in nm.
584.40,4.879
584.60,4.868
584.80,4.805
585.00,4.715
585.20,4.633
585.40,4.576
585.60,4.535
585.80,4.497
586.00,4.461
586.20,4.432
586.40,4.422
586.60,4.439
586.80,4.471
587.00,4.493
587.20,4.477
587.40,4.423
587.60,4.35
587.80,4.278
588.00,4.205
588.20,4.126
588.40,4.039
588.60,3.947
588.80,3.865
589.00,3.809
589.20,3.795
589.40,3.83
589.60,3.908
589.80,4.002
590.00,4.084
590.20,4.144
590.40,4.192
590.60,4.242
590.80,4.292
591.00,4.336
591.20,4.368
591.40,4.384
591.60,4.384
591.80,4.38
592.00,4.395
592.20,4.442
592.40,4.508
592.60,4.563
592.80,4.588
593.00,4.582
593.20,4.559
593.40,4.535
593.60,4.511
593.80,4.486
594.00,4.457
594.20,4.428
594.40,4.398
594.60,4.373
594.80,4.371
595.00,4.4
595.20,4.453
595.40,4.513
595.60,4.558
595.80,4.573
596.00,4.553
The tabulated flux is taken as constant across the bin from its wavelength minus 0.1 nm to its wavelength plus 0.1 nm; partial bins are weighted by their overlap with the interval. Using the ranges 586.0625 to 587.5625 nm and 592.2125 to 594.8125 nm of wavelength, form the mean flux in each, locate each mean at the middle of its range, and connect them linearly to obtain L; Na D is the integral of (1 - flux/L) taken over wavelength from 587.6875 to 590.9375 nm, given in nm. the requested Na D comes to 0.30 nm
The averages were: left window 4.45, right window 4.49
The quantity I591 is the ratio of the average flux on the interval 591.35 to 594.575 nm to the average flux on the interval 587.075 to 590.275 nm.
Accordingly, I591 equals 1.1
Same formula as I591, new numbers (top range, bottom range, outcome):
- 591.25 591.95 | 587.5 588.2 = 1.03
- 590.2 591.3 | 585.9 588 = 0.97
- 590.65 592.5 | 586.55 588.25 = 1.00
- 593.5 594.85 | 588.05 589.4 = 1.13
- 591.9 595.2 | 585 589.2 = 1.04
